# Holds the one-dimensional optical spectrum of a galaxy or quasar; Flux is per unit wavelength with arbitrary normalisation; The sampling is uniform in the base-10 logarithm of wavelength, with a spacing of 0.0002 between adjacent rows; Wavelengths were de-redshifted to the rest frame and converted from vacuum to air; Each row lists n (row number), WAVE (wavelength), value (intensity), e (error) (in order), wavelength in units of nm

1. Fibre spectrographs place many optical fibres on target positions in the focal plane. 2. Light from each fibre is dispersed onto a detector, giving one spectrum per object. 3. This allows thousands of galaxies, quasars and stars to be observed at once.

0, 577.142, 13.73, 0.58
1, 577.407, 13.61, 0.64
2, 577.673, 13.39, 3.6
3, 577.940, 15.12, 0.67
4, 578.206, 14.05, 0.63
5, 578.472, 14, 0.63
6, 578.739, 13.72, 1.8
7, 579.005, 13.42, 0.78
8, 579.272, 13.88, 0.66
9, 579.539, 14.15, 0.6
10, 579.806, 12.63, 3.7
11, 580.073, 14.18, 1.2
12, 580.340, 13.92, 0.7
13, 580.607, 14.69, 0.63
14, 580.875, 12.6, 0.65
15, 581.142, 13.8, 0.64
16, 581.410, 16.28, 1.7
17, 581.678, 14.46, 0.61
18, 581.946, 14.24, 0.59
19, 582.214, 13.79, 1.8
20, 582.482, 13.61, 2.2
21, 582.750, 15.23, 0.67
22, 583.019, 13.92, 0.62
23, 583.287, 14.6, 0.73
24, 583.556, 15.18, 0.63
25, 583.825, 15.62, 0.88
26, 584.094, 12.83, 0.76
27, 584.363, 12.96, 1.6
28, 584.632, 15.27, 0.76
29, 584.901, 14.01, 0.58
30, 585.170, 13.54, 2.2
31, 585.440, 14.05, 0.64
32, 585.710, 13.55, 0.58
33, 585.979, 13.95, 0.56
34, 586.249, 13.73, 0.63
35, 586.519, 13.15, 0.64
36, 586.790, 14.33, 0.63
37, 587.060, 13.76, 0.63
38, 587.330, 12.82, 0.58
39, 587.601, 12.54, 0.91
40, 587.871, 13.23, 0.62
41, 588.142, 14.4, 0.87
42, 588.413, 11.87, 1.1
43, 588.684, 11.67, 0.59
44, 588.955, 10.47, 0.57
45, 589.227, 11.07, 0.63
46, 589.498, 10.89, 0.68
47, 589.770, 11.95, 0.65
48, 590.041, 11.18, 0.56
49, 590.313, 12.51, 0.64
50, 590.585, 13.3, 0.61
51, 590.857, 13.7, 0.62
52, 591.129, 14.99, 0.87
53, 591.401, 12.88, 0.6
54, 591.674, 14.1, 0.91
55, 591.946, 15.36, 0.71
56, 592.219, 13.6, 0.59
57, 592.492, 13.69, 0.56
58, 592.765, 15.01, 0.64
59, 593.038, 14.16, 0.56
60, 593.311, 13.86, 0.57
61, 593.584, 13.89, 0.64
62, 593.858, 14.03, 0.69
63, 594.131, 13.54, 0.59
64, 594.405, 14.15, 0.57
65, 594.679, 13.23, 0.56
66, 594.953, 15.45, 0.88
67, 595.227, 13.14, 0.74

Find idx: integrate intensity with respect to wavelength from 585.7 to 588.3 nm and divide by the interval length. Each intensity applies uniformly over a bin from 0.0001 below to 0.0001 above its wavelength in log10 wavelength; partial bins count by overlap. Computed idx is 13.5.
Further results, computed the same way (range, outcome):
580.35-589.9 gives 13.5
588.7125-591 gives 11.9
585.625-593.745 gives 13.2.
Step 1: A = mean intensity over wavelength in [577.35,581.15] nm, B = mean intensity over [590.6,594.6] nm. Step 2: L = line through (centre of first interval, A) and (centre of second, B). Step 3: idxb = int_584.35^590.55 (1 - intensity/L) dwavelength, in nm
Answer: 0.460 nm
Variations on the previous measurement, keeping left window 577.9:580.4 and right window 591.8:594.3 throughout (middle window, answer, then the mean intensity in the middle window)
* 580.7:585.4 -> -0.10 nm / 14.2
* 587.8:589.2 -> 0.18 nm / 12.2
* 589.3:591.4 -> 0.22 nm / 12.6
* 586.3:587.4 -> 0.03 nm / 13.6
